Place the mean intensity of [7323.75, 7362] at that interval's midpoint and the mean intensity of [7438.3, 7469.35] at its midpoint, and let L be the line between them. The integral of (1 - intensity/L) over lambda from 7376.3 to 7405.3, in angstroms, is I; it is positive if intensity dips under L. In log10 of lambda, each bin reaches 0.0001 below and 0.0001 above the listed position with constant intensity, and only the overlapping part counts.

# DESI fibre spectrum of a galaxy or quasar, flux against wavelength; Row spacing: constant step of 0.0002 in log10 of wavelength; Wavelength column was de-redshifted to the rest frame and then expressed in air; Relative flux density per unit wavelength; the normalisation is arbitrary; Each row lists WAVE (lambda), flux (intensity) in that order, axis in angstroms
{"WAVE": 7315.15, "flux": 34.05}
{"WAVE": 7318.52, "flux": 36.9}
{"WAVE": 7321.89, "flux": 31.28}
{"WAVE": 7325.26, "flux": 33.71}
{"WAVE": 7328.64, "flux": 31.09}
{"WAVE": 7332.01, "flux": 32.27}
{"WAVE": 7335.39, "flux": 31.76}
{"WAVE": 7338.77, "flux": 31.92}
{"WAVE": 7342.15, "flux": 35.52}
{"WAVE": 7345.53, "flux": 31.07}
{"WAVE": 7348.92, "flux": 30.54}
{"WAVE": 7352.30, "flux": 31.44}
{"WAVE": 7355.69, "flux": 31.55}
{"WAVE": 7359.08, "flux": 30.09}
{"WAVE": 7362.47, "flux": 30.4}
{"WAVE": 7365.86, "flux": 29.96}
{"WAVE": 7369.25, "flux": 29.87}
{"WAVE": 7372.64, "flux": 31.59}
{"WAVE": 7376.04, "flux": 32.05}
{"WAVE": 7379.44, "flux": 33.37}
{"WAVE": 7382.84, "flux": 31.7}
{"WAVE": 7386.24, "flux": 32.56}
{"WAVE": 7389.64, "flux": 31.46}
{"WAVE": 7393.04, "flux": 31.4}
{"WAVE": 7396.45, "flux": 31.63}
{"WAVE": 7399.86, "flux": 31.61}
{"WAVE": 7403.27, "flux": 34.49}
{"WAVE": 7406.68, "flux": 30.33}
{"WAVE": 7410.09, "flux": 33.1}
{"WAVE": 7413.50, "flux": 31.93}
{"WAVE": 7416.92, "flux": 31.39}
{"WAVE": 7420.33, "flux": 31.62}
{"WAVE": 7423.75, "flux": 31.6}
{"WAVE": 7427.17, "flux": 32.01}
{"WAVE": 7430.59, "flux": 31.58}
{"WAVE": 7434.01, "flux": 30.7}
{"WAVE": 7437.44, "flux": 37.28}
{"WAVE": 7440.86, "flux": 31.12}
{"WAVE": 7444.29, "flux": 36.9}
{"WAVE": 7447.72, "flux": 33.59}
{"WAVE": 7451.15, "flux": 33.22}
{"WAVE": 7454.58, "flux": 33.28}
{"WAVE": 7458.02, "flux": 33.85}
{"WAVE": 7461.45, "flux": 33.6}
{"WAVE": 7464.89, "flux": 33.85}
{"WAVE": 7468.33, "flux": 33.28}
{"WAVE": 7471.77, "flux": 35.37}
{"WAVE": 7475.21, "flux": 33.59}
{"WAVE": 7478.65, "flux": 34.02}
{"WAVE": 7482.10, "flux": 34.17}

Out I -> 0.4 angstroms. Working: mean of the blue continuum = 31.8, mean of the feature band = 32.2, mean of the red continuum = 33.7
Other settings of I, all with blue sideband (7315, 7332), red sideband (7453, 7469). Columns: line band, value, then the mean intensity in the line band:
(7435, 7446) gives -0.4 angstroms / 34.8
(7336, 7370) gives 2.1 angstroms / 31.3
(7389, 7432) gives 2.0 angstroms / 31.9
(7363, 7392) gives 1.6 angstroms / 31.5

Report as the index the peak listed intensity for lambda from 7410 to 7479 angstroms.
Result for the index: 37.28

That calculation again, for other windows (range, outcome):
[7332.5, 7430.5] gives 35.52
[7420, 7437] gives 32.01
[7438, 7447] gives 36.9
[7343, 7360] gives 31.55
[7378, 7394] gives 33.37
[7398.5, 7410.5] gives 34.49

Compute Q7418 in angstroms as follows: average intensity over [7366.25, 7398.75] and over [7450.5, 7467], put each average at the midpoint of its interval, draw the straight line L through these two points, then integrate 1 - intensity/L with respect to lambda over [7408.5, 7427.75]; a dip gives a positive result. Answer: 0.4 angstroms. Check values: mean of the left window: 31.7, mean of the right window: 33.6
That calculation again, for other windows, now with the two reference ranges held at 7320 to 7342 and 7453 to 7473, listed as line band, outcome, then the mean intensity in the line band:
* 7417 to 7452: 0.6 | 32.9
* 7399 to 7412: 0.3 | 32.4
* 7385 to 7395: 0.4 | 31.8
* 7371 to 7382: 0.2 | 32.3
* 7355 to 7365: 0.6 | 30.5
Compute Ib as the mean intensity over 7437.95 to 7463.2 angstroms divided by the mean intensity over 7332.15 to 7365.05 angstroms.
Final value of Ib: 1.1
